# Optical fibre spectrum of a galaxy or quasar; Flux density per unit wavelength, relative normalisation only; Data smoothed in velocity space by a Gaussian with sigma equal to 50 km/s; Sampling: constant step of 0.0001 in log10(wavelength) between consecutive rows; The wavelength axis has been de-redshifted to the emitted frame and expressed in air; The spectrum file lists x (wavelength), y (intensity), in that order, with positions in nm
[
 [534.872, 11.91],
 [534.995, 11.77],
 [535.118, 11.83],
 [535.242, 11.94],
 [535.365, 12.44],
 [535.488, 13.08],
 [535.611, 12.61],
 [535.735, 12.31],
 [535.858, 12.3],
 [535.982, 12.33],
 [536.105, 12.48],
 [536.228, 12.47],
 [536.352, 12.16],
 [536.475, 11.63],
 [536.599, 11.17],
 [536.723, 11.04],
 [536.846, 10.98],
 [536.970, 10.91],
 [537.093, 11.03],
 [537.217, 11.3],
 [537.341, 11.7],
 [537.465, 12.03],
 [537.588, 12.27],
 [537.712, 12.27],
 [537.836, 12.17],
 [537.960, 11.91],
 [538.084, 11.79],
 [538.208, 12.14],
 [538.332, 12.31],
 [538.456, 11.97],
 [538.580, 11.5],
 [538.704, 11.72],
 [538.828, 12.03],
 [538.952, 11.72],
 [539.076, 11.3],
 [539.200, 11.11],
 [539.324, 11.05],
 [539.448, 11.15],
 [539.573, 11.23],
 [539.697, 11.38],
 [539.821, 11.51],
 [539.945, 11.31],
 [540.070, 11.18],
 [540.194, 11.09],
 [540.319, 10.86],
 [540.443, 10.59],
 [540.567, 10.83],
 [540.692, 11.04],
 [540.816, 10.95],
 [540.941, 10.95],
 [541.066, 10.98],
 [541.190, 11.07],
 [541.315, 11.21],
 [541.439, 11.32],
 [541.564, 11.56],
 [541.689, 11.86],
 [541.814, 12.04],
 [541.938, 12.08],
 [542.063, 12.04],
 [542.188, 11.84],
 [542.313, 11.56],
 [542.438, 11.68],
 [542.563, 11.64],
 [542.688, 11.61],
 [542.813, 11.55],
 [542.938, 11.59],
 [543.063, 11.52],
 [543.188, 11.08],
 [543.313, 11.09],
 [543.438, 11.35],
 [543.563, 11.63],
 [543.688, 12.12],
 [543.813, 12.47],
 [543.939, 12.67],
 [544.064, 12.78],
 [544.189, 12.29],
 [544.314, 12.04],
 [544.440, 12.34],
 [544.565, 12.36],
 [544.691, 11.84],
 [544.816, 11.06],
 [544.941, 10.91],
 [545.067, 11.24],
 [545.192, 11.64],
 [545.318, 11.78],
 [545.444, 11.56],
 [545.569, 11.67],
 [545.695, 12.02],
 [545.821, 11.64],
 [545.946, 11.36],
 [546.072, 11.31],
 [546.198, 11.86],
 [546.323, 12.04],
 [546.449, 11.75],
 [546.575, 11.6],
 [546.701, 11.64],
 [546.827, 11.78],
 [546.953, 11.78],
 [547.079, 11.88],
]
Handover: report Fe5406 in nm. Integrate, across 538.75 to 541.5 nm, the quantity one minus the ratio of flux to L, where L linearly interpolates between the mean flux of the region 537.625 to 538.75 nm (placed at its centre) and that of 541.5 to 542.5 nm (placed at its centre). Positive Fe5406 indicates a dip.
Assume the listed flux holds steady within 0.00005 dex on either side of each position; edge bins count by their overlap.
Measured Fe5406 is 0.17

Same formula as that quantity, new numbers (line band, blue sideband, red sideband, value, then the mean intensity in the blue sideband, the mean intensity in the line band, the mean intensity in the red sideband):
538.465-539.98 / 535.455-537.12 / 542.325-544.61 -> 0.06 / 11.9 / 11.4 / 11.9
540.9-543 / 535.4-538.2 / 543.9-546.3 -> 0.05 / 11.9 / 11.6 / 11.8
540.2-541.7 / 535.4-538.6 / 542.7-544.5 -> 0.10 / 11.9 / 11.1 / 11.9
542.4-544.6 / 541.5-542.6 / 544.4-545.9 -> -0.03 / 11.8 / 11.9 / 11.7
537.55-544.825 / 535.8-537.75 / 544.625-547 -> 0.03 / 11.7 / 11.6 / 11.6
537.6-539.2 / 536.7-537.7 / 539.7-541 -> -0.08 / 11.5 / 11.9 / 11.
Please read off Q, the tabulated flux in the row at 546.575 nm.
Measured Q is 11.6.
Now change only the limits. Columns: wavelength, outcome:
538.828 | 12.03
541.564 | 11.56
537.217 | 11.3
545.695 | 12.02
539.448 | 11.15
